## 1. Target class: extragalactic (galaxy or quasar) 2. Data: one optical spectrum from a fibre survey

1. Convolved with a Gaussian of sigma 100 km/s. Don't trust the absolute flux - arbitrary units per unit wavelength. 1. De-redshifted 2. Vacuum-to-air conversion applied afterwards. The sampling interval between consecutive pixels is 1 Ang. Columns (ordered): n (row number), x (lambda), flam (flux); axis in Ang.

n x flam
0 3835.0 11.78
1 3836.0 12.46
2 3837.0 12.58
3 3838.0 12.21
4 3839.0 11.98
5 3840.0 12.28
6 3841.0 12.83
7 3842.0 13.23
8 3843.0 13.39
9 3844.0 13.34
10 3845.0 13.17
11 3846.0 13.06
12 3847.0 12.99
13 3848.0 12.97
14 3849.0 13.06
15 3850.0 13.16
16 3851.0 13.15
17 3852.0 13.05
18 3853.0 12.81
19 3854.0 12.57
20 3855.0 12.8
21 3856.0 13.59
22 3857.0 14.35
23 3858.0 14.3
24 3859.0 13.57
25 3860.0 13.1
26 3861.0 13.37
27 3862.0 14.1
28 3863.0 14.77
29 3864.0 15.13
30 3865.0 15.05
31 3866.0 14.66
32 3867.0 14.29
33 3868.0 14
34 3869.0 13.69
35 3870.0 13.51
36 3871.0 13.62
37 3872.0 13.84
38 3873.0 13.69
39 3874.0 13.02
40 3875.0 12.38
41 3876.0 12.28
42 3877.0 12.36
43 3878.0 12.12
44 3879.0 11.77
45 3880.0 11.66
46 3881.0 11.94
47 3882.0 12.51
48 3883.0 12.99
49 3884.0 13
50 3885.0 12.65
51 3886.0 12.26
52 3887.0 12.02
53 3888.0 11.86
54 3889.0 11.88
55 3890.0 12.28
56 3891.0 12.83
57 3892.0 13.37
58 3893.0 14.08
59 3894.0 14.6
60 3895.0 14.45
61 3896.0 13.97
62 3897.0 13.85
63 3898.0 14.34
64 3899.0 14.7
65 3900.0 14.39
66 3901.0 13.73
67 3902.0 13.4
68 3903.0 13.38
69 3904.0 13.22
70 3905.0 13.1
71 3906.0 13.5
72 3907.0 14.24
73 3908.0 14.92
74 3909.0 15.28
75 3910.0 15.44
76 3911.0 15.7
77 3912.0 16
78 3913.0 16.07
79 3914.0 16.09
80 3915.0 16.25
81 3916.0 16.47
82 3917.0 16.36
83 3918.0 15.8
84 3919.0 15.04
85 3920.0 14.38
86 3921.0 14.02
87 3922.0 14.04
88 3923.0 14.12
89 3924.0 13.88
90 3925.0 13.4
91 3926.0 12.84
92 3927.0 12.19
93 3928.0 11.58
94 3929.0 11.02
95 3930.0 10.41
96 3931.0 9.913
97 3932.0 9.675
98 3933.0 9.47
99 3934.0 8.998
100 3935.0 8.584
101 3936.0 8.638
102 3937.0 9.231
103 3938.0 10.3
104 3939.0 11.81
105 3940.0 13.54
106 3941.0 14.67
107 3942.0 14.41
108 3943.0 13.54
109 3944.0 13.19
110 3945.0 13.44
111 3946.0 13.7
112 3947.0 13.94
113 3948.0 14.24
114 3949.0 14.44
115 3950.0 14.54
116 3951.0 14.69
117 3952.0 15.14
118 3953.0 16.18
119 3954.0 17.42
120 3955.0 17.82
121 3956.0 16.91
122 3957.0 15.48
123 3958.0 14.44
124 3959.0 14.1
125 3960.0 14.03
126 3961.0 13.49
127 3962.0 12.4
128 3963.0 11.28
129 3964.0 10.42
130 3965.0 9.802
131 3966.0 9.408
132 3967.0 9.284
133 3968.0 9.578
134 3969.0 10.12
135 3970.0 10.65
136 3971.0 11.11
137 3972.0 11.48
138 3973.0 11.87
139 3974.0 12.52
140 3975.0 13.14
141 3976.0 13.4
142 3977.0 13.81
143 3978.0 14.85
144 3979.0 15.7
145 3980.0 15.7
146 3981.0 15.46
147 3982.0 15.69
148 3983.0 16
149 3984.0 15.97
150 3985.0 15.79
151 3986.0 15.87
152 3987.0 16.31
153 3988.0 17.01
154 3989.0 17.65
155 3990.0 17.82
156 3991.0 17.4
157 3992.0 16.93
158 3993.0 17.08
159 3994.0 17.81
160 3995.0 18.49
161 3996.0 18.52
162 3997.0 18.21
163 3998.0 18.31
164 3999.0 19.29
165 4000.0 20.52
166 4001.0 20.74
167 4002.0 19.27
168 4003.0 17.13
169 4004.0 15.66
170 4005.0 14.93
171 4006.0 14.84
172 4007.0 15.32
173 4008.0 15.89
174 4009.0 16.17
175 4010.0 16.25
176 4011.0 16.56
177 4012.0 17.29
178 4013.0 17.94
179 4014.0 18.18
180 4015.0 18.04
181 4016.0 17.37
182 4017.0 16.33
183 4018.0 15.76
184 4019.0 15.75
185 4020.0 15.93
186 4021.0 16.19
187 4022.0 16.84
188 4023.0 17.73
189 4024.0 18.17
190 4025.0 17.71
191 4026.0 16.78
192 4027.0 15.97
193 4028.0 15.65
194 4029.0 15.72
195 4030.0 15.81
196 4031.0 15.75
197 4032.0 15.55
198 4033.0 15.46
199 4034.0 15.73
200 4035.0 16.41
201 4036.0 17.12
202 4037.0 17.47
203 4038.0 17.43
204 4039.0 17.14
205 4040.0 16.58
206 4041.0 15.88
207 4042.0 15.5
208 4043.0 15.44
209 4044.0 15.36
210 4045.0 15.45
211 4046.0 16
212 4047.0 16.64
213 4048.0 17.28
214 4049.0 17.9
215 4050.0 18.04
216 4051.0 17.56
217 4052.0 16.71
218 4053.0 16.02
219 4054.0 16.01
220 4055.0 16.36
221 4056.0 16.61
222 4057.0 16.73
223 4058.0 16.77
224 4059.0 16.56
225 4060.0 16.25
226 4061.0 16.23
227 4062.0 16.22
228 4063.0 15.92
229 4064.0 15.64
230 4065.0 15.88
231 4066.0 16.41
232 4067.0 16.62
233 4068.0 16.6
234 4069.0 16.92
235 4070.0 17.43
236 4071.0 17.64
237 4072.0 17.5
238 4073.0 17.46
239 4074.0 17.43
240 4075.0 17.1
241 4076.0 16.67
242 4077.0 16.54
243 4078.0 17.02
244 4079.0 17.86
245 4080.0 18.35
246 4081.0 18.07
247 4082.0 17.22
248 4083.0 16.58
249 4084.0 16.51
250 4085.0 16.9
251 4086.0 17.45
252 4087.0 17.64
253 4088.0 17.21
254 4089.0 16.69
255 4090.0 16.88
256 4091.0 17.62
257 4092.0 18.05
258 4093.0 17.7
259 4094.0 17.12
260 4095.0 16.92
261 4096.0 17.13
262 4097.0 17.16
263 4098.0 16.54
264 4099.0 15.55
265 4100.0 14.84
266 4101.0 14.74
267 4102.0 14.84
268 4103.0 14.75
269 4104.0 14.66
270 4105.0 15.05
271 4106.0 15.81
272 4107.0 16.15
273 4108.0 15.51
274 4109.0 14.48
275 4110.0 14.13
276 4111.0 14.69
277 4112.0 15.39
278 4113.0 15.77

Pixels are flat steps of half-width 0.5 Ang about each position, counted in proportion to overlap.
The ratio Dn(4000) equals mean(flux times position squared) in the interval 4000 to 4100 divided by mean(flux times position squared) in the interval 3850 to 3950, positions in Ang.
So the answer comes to 1.36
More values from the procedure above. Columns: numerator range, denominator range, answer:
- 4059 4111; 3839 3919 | 1.34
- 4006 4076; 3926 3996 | 1.27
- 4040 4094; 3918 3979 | 1.40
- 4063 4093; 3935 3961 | 1.31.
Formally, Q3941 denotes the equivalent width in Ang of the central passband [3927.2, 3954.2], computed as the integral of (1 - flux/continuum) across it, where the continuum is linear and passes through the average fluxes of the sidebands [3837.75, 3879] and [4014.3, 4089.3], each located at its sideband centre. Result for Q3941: 4.3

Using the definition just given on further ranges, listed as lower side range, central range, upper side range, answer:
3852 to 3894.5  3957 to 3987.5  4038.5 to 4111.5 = 3.45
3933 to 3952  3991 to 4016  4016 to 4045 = -3.82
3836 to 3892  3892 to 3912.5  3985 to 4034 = -0.28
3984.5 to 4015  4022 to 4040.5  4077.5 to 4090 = 0.78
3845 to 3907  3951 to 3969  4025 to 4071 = 1.83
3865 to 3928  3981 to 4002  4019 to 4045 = -2.67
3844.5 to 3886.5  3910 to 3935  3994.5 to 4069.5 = 1.71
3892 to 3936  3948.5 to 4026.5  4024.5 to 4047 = -1.68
